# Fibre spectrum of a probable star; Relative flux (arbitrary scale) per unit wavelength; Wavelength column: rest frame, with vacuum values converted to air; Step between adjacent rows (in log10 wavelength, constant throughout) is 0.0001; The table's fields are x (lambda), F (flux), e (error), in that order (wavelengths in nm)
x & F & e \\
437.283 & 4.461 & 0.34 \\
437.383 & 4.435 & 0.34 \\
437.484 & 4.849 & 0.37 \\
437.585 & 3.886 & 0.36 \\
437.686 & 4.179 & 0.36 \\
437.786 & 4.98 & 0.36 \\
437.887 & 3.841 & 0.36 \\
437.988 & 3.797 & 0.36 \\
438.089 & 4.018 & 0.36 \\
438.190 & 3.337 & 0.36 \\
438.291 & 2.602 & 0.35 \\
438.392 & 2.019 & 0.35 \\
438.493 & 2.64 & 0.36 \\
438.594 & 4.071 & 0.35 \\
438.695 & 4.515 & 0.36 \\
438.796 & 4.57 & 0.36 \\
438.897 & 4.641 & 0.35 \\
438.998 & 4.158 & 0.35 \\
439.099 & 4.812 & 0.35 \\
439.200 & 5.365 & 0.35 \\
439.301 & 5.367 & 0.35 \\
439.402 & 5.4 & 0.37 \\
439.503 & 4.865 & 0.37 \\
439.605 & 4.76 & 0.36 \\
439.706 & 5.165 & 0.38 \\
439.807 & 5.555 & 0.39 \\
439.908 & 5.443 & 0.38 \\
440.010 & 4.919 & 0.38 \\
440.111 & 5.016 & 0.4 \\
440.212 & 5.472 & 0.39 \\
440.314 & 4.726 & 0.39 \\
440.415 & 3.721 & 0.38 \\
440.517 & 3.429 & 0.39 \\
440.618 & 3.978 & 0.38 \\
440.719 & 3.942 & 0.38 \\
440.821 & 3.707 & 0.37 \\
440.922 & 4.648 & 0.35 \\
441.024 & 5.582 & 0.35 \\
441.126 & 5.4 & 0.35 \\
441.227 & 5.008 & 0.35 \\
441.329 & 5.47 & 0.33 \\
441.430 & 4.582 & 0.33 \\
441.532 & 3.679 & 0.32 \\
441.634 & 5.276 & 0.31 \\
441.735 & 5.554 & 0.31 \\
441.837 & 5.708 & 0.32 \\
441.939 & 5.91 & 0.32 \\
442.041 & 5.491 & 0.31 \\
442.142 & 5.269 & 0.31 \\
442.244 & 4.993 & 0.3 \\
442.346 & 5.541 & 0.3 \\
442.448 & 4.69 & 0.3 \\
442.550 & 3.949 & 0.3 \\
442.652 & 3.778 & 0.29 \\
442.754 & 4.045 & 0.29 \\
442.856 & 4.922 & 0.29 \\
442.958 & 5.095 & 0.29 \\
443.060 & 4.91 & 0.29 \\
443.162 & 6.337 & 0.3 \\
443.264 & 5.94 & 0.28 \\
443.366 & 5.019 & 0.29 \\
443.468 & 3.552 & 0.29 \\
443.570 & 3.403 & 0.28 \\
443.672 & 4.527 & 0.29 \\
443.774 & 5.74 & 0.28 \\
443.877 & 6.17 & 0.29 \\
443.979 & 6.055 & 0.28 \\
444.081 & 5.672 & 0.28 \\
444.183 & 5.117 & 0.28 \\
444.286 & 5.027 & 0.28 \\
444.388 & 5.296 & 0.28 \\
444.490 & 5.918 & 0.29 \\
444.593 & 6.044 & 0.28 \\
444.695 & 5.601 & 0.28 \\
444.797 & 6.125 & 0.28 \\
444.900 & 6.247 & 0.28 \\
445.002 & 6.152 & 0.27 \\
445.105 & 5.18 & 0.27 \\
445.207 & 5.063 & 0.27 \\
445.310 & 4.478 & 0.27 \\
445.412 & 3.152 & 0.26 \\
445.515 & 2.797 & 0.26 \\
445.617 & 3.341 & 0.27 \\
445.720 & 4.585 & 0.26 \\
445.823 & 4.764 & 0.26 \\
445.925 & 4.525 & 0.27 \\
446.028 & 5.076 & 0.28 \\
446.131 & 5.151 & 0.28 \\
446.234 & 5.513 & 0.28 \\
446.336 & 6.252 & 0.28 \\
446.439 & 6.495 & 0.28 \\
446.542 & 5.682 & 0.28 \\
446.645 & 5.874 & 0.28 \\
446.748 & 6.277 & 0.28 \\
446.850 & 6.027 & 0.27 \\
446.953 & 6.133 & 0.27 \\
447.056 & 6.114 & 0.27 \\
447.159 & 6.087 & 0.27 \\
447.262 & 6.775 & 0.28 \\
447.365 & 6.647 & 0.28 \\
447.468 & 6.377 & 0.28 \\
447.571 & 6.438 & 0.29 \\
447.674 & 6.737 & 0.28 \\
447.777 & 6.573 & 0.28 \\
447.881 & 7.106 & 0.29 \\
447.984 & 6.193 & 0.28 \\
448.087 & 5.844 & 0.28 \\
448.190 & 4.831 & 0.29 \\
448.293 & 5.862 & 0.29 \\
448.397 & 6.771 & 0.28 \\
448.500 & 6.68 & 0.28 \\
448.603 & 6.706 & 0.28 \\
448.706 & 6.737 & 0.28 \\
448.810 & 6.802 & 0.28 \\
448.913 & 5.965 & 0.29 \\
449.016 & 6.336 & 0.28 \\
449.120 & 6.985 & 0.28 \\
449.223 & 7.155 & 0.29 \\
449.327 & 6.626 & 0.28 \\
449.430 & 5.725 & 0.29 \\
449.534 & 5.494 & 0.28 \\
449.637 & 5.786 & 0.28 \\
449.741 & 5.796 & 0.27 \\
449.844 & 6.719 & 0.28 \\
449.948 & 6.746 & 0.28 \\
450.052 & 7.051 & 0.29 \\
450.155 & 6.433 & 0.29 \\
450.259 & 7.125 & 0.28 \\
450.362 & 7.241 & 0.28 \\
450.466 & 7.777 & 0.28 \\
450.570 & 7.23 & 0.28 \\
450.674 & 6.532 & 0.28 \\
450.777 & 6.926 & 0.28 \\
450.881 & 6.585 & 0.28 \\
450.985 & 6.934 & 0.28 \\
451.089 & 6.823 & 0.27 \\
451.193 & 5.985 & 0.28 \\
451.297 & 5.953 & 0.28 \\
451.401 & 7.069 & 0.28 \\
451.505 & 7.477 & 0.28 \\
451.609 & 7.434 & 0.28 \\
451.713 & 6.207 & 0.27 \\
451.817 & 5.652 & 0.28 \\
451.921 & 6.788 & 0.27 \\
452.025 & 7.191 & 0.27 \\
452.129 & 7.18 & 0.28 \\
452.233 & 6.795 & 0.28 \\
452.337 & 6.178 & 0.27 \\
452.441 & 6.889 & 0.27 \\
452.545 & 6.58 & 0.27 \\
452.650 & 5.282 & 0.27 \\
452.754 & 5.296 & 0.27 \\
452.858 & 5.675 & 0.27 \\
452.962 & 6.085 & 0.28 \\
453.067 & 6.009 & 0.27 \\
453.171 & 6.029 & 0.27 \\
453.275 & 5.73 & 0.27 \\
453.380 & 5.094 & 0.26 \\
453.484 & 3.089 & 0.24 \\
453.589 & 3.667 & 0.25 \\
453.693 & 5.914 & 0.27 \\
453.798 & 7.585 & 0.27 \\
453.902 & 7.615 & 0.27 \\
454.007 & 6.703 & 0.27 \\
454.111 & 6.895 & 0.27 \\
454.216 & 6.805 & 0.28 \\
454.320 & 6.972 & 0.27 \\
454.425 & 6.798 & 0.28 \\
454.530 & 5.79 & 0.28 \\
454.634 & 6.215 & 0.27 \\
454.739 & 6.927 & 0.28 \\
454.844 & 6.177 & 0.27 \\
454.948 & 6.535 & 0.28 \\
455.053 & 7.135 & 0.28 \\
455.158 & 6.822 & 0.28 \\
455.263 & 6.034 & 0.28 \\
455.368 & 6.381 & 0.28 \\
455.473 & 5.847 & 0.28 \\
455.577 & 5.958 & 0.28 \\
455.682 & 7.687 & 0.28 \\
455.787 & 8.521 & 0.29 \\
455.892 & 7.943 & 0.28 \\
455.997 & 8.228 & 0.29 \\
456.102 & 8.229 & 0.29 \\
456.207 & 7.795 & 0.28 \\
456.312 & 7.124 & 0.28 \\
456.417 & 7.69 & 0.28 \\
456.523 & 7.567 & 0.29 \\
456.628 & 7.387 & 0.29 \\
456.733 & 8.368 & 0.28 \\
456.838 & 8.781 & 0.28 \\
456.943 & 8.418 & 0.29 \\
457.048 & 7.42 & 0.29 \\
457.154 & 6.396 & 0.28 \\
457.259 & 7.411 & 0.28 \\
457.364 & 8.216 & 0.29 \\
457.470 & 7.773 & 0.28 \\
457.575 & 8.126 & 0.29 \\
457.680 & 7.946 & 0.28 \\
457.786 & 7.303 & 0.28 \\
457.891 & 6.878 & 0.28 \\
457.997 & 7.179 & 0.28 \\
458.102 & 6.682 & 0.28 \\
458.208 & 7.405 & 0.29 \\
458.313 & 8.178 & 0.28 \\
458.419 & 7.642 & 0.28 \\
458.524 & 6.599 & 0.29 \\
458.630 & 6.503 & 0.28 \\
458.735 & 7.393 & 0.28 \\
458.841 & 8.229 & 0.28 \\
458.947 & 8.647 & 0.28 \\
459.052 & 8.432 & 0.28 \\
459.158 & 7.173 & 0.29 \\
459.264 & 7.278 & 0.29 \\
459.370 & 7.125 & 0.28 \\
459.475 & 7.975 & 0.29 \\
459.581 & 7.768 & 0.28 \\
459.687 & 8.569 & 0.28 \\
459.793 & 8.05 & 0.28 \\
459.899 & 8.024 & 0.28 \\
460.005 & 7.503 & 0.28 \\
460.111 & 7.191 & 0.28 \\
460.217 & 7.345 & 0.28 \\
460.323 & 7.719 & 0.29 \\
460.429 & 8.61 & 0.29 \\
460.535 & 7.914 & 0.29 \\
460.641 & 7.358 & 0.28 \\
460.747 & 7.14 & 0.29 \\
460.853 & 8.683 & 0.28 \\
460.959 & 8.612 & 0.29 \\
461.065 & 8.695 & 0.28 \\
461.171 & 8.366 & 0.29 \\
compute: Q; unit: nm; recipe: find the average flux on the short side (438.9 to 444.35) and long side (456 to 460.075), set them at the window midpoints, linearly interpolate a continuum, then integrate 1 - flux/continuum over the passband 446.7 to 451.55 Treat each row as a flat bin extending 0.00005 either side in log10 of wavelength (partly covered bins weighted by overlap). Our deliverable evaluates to -0.26 nm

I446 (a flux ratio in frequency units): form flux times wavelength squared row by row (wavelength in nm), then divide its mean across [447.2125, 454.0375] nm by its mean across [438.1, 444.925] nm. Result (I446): 1.37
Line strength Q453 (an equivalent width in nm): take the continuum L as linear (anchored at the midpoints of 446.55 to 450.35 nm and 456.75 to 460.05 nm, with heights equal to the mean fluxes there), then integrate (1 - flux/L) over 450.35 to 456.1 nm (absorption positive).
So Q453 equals 0.37 nm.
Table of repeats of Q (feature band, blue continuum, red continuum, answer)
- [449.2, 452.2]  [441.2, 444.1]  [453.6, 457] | -0.149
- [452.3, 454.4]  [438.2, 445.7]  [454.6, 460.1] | 0.236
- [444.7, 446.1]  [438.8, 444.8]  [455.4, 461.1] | 0.203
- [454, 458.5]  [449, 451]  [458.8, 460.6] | 0.100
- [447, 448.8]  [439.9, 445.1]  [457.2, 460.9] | -0.149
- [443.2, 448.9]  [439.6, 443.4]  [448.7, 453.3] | 0.063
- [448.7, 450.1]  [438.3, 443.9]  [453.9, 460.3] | -0.069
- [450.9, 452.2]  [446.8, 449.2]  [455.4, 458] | 0.031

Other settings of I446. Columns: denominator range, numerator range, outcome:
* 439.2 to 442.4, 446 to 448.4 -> 1.27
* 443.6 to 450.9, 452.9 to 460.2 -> 1.25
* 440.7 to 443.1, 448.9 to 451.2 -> 1.41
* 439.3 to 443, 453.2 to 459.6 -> 1.57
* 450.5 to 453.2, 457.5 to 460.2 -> 1.20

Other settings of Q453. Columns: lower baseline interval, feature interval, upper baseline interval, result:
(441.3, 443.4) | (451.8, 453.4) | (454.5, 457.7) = 0.13 nm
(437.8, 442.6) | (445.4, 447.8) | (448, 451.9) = 0.13 nm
